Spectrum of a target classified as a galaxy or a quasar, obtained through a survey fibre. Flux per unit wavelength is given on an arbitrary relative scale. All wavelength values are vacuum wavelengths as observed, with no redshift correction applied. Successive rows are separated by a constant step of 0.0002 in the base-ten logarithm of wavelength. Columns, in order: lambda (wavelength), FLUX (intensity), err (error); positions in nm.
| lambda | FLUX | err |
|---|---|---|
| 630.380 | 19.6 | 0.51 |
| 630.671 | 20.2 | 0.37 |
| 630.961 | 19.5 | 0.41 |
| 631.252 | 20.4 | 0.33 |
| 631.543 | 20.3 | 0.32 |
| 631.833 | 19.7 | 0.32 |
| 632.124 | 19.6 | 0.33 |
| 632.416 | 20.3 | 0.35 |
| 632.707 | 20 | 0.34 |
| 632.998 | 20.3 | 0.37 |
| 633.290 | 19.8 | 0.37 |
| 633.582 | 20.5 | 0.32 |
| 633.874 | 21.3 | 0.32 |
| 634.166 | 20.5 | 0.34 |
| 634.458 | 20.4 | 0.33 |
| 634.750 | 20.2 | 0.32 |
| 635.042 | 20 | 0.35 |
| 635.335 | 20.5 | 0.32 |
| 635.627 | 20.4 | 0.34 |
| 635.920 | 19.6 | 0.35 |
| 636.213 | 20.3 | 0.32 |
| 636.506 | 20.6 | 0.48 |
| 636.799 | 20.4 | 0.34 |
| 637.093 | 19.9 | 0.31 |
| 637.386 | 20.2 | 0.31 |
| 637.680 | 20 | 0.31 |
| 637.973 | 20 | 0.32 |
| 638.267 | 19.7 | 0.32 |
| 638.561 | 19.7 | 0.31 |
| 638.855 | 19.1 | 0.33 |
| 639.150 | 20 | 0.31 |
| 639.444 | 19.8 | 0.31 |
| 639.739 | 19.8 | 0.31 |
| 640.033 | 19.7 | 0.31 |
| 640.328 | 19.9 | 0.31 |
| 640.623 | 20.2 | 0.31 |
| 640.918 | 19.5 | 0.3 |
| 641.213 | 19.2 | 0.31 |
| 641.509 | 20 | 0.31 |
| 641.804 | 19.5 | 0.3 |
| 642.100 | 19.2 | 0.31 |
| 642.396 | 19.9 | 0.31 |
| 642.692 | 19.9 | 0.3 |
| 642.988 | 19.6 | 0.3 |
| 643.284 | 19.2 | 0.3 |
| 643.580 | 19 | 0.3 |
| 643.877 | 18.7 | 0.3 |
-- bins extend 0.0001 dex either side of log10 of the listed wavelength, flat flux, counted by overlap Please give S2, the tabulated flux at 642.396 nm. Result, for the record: 19.9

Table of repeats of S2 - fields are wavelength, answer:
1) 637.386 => 20.2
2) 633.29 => 19.8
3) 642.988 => 19.6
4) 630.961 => 19.5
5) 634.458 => 20.4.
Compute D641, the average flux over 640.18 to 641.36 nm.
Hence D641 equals 19.7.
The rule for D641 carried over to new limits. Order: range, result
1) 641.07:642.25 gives 19.5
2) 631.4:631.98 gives 20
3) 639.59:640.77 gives 19.9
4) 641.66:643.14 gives 19.6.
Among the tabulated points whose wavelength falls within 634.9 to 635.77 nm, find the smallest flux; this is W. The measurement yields 20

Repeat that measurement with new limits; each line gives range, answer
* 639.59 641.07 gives 19.5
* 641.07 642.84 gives 19.2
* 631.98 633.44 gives 19.6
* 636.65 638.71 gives 19.7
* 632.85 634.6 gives 19.8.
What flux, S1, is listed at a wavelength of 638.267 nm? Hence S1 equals 19.7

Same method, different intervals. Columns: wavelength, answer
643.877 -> 18.7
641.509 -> 20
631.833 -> 19.7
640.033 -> 19.7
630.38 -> 19.6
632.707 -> 20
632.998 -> 20.3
